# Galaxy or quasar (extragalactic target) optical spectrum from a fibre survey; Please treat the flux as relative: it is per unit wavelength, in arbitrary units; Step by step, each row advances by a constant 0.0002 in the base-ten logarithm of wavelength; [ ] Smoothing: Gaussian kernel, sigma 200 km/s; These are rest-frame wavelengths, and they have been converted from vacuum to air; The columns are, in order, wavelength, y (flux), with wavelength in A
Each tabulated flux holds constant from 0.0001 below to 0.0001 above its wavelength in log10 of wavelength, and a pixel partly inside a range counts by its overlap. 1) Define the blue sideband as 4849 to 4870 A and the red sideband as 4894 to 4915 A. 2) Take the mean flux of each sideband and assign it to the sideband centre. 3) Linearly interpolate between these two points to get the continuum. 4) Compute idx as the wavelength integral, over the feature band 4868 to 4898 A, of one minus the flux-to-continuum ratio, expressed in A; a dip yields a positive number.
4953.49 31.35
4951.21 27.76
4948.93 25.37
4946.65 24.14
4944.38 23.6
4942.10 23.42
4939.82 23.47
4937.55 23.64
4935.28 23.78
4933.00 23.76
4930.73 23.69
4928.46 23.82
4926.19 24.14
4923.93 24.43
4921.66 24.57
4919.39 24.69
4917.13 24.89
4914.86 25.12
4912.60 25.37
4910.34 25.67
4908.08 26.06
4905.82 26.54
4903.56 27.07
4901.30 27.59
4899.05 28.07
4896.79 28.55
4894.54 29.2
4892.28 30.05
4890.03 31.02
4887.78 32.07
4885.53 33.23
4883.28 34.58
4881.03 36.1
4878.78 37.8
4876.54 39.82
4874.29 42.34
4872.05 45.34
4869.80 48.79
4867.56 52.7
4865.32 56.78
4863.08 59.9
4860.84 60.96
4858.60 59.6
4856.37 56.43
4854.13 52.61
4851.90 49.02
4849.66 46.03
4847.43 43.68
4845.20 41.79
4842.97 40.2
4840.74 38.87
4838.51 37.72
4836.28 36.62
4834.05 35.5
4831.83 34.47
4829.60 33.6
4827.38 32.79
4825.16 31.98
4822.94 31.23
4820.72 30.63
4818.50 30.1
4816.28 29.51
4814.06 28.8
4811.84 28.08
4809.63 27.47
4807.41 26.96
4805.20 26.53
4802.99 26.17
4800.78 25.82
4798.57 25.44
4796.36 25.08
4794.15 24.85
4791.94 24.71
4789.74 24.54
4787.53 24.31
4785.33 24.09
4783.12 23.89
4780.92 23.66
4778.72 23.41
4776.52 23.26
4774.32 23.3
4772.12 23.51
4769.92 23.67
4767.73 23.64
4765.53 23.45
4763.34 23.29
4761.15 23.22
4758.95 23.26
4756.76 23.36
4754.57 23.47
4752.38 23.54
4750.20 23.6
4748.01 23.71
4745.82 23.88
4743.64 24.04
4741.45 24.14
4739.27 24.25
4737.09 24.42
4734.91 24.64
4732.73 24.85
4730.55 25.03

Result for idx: 2.98 A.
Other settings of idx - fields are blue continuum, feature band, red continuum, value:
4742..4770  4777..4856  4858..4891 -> 6.4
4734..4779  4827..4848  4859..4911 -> -3.2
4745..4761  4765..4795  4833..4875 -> 6.0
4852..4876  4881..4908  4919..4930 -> 6.0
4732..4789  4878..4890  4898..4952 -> -4.7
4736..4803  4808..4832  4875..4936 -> -4.6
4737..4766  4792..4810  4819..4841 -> 2.6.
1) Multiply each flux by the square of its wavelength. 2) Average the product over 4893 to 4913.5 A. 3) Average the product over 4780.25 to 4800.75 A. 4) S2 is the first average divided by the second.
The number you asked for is 1.16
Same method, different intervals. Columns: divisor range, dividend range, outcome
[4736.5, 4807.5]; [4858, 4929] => 1.51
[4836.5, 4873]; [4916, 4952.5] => 0.51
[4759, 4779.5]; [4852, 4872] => 2.44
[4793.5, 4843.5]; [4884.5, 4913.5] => 0.96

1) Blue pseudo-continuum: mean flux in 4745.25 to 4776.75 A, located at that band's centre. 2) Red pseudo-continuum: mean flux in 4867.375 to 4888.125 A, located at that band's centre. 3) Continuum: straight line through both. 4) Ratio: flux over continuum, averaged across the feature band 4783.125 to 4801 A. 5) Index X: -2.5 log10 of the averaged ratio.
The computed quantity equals 0.129 mag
